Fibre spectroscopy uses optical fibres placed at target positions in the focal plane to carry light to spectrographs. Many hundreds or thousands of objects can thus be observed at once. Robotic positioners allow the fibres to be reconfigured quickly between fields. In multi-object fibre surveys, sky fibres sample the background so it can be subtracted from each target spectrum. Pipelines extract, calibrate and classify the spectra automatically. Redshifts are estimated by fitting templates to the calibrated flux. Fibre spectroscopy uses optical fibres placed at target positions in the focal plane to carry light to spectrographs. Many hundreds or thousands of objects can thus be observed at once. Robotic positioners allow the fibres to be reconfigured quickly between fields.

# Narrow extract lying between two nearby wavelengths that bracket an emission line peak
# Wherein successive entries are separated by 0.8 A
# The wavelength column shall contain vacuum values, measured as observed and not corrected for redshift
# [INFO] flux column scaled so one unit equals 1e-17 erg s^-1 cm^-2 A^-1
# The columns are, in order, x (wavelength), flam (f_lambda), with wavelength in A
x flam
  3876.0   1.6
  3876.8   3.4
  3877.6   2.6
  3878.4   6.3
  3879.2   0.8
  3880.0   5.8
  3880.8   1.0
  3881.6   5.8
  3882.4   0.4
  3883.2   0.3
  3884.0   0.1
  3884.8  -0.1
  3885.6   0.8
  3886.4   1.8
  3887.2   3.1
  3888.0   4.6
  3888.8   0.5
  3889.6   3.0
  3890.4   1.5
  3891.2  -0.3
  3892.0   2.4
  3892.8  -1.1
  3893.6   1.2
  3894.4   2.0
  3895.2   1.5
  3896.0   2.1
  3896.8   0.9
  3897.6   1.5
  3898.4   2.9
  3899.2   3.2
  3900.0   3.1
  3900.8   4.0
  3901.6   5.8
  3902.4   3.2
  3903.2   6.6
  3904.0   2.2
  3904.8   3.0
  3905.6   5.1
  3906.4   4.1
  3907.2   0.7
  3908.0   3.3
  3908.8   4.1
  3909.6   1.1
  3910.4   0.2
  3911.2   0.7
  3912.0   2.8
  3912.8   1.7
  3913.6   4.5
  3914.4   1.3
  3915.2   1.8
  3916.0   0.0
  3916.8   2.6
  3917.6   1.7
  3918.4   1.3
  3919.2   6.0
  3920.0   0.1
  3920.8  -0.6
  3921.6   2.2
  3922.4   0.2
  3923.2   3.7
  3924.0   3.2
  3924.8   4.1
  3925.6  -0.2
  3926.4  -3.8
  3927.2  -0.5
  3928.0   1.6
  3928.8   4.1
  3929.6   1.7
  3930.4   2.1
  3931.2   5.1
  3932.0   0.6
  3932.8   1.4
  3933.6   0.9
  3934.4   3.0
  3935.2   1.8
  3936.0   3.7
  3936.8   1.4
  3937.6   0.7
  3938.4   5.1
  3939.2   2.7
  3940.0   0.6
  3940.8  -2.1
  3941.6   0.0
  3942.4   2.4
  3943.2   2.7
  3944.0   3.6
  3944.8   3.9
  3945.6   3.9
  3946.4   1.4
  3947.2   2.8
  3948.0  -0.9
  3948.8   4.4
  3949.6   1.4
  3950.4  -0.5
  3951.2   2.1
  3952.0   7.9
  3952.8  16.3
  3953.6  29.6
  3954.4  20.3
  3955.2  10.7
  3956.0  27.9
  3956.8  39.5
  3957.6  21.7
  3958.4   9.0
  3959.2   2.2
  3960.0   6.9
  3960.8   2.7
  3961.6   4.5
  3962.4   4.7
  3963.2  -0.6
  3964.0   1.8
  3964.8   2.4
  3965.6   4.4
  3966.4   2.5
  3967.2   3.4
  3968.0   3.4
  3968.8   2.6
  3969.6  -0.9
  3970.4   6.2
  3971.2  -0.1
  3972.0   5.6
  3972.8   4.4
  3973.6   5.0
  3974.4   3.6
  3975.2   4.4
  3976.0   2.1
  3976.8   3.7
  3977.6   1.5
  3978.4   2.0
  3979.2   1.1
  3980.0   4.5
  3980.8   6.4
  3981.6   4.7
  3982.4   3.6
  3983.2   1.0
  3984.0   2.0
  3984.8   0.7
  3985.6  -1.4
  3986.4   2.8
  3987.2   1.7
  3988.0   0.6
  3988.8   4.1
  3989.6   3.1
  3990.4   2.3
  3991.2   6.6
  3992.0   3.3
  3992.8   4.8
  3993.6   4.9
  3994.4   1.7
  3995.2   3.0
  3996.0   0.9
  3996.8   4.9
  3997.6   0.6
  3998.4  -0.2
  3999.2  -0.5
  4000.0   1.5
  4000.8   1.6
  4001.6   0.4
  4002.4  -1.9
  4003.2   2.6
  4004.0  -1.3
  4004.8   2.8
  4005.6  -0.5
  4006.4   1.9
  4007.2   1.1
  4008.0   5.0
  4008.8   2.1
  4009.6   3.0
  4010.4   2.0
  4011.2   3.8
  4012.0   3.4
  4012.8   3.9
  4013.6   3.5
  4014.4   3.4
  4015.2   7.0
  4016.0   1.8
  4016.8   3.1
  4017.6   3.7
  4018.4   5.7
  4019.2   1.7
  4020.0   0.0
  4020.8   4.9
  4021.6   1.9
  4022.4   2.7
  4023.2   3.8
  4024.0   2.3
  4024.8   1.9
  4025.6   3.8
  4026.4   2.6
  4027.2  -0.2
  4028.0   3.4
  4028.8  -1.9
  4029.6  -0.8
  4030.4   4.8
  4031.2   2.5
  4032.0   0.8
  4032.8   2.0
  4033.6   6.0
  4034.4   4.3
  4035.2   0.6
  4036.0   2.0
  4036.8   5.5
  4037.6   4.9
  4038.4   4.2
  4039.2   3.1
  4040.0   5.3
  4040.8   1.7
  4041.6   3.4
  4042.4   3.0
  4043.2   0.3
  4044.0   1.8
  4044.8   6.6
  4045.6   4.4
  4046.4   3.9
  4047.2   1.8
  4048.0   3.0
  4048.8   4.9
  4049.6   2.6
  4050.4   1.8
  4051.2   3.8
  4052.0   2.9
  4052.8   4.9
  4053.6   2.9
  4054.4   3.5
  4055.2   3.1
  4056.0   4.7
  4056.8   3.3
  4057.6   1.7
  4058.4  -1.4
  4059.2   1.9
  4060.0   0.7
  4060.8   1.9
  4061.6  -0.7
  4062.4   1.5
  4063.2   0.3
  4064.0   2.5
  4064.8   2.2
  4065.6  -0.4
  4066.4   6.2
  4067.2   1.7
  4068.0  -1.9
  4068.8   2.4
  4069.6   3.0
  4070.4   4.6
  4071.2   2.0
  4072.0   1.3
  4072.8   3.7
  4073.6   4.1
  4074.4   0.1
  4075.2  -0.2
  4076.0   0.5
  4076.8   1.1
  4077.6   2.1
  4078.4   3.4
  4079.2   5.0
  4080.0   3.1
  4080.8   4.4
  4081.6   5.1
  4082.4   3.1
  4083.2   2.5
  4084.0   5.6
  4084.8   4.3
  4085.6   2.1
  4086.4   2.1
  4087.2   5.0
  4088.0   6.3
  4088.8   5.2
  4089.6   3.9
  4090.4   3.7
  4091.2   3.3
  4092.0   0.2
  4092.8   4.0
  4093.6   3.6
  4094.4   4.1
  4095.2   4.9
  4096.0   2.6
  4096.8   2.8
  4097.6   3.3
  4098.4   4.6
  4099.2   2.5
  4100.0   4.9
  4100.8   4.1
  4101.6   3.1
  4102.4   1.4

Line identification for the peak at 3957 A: [O II] 3727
